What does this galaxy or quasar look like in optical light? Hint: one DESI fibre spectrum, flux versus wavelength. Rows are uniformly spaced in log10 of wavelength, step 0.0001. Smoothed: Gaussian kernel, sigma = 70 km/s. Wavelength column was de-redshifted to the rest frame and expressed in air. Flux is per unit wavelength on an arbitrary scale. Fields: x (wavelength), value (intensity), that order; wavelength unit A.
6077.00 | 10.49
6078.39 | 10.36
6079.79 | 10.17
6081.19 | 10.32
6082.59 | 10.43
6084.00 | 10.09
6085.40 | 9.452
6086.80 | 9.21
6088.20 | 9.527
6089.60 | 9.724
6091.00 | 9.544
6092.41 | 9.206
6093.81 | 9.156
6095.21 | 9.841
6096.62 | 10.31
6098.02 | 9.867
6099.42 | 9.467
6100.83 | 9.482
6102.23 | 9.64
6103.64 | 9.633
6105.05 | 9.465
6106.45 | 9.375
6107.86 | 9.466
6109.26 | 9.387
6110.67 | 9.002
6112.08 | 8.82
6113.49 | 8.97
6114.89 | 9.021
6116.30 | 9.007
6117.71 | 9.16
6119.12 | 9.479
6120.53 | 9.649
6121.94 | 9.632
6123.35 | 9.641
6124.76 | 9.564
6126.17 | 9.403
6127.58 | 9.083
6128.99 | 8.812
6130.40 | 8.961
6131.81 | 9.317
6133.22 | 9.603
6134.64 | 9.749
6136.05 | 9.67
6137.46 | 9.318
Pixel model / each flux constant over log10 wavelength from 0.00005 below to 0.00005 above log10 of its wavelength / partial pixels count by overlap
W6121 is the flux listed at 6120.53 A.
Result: 9.649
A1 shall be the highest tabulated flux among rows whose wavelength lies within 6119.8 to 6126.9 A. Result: 9.649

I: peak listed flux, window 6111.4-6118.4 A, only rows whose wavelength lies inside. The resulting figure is 9.16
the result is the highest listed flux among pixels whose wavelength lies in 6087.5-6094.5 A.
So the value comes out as 9.724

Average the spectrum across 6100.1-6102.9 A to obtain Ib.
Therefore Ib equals 9.56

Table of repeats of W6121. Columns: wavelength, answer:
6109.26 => 9.387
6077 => 10.49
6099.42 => 9.467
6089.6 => 9.724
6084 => 10.09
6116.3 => 9.007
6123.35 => 9.641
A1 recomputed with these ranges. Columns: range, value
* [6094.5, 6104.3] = 10.31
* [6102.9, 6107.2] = 9.633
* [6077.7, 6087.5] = 10.43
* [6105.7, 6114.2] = 9.466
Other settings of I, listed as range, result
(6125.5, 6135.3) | 9.749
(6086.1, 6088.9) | 9.527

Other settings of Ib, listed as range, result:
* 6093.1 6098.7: 9.8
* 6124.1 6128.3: 9.35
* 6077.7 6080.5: 10.3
